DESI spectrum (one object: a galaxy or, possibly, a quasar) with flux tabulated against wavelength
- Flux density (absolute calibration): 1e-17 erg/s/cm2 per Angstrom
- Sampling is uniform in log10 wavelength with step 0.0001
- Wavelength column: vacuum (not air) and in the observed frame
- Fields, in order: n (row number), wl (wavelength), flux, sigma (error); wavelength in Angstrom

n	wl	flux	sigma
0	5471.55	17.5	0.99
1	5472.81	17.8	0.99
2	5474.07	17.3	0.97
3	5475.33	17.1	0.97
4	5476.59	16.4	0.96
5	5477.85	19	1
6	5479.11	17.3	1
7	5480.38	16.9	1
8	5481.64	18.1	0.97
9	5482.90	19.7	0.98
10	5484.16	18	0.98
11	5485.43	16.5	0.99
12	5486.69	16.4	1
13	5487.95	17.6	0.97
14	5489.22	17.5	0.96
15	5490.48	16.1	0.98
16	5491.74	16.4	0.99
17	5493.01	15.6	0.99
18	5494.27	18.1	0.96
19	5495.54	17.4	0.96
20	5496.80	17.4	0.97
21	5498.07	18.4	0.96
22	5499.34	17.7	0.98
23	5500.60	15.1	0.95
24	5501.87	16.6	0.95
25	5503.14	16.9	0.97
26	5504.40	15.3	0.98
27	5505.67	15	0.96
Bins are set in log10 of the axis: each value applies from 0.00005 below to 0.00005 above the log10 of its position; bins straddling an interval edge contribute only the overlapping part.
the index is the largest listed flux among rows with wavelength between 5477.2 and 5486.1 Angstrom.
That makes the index 19.7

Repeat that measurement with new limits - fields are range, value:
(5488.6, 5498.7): 18.4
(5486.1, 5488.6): 17.6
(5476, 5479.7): 19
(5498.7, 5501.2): 17.7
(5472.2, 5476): 17.8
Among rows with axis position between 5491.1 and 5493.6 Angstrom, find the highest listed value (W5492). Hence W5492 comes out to 16.4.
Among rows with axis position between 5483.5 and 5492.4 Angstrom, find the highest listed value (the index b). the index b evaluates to 18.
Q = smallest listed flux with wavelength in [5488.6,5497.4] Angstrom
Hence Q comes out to 15.6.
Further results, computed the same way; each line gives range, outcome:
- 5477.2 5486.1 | 16.5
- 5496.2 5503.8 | 15.1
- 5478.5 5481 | 16.9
